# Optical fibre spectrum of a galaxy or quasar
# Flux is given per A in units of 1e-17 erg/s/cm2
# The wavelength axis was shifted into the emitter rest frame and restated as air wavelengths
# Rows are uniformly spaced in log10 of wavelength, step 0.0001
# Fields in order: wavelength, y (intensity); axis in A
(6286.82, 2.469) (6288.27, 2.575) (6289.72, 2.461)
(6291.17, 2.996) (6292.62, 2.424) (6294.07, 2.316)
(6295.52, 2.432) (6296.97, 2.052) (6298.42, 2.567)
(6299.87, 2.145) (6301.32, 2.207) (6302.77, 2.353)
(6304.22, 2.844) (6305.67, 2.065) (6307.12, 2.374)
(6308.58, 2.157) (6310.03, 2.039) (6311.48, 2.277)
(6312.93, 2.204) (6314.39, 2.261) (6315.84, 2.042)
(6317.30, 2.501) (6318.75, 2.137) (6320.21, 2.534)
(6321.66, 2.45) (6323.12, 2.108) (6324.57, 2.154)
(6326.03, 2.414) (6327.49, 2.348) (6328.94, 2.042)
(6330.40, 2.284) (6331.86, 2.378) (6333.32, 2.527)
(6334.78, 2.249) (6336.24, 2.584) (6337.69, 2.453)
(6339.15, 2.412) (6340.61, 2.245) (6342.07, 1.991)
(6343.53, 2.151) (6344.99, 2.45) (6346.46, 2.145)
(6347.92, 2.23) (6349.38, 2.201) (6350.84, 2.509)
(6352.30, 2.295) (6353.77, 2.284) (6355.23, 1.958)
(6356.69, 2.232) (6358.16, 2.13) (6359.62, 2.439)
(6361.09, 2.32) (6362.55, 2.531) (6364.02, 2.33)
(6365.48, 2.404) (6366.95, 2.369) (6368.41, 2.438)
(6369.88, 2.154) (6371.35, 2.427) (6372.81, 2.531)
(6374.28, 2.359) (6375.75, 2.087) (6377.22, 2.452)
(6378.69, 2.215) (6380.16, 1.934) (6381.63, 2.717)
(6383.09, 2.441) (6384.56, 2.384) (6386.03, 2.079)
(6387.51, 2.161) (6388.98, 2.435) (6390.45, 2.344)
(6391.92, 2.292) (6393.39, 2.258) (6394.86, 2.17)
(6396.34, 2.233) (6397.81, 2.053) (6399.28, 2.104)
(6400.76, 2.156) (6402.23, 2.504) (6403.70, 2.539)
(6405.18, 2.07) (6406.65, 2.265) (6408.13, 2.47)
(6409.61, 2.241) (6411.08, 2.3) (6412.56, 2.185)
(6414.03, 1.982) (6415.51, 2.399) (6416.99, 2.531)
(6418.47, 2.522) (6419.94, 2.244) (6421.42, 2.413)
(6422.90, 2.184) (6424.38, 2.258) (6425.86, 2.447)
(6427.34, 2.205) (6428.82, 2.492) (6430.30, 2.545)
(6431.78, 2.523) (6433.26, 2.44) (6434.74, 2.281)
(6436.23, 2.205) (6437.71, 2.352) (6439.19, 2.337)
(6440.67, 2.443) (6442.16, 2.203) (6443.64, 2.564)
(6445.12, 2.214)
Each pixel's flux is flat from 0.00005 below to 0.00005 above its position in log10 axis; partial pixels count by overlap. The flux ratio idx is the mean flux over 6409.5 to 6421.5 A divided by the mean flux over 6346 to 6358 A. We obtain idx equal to 1.04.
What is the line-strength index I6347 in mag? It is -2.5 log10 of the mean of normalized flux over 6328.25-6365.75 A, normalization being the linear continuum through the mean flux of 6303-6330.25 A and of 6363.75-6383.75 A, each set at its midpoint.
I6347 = 0.01 mag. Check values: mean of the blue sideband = 2.28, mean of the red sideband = 2.35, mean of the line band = 2.3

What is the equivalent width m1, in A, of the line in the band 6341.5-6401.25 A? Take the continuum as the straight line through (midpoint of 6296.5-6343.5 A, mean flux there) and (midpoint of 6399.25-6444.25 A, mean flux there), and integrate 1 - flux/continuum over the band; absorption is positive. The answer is 0.95 A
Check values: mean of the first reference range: 2.29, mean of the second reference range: 2.34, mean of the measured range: 2.28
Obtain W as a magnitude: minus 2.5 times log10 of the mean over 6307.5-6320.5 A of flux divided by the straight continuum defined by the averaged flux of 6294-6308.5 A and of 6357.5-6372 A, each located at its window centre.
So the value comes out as 0.05 mag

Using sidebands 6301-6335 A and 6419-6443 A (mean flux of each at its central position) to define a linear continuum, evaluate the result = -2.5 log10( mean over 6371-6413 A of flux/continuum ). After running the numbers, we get 0.02 mag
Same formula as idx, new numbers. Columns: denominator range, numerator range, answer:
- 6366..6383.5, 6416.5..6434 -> 1.02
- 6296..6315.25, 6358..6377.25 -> 1.04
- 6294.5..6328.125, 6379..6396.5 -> 1.00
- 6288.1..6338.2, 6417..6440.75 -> 1.01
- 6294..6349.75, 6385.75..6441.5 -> 1.01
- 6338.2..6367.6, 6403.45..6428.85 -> 1.01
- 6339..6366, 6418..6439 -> 1.04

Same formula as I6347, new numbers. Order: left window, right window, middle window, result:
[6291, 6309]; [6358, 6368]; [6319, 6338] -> 0.01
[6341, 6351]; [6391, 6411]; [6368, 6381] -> -0.02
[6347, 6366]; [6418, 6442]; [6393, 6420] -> 0.03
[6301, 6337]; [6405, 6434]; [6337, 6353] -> 0.02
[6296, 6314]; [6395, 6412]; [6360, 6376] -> -0.05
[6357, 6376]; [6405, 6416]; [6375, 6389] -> 0.01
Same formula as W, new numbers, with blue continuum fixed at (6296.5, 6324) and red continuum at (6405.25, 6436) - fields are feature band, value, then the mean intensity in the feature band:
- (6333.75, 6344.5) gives -0.01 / 2.31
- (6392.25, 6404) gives 0.04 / 2.24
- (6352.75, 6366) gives 0.01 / 2.29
